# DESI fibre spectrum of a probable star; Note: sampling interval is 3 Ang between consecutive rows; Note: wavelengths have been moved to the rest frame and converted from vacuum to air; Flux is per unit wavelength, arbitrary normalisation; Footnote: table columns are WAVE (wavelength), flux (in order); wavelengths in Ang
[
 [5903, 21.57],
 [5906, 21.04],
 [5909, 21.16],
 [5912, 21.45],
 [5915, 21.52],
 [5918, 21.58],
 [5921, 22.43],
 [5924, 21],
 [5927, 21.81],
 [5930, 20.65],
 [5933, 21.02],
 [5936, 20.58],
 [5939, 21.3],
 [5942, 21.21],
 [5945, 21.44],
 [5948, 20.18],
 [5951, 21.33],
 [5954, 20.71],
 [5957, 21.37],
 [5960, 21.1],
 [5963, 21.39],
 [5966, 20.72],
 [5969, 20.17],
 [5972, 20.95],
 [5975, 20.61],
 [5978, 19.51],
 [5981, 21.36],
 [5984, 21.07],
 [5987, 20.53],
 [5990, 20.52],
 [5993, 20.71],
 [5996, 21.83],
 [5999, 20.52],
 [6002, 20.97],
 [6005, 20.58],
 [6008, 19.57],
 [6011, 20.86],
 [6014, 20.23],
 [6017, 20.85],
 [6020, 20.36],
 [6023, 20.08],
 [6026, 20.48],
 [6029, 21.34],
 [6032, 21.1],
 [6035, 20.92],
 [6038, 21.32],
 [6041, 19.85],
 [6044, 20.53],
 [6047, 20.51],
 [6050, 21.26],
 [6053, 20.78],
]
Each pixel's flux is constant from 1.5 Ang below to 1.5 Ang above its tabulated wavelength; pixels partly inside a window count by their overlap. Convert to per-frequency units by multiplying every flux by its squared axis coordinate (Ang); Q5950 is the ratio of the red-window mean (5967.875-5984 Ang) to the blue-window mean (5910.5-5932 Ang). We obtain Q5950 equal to 1.0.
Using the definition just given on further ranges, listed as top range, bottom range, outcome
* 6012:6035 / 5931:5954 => 1.01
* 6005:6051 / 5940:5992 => 1.01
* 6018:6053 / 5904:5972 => 1.01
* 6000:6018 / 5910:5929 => 0.98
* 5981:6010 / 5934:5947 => 1.00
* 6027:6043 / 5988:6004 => 1.01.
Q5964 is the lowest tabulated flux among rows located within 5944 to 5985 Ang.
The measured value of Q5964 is 19.51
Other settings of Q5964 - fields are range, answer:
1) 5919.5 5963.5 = 20.18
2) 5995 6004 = 20.52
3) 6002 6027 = 19.57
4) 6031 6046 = 19.85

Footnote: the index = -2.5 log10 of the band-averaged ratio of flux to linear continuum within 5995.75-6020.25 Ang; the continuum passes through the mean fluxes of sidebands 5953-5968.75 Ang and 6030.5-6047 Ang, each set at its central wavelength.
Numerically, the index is 0.01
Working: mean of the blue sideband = 21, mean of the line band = 20.6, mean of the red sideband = 20.7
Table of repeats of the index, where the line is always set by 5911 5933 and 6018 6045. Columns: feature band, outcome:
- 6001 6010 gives 0.03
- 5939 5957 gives 0.01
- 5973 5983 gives 0.03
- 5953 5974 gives 0.01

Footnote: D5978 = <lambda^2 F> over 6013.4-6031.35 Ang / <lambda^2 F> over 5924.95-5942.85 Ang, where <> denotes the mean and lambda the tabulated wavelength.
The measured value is 1.01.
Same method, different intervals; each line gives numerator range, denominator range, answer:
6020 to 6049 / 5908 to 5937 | 1.01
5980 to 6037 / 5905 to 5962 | 1.00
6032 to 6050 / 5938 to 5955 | 1.02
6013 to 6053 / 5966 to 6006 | 1.01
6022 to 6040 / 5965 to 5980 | 1.04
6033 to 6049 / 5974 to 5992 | 1.02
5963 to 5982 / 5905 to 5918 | 0.99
